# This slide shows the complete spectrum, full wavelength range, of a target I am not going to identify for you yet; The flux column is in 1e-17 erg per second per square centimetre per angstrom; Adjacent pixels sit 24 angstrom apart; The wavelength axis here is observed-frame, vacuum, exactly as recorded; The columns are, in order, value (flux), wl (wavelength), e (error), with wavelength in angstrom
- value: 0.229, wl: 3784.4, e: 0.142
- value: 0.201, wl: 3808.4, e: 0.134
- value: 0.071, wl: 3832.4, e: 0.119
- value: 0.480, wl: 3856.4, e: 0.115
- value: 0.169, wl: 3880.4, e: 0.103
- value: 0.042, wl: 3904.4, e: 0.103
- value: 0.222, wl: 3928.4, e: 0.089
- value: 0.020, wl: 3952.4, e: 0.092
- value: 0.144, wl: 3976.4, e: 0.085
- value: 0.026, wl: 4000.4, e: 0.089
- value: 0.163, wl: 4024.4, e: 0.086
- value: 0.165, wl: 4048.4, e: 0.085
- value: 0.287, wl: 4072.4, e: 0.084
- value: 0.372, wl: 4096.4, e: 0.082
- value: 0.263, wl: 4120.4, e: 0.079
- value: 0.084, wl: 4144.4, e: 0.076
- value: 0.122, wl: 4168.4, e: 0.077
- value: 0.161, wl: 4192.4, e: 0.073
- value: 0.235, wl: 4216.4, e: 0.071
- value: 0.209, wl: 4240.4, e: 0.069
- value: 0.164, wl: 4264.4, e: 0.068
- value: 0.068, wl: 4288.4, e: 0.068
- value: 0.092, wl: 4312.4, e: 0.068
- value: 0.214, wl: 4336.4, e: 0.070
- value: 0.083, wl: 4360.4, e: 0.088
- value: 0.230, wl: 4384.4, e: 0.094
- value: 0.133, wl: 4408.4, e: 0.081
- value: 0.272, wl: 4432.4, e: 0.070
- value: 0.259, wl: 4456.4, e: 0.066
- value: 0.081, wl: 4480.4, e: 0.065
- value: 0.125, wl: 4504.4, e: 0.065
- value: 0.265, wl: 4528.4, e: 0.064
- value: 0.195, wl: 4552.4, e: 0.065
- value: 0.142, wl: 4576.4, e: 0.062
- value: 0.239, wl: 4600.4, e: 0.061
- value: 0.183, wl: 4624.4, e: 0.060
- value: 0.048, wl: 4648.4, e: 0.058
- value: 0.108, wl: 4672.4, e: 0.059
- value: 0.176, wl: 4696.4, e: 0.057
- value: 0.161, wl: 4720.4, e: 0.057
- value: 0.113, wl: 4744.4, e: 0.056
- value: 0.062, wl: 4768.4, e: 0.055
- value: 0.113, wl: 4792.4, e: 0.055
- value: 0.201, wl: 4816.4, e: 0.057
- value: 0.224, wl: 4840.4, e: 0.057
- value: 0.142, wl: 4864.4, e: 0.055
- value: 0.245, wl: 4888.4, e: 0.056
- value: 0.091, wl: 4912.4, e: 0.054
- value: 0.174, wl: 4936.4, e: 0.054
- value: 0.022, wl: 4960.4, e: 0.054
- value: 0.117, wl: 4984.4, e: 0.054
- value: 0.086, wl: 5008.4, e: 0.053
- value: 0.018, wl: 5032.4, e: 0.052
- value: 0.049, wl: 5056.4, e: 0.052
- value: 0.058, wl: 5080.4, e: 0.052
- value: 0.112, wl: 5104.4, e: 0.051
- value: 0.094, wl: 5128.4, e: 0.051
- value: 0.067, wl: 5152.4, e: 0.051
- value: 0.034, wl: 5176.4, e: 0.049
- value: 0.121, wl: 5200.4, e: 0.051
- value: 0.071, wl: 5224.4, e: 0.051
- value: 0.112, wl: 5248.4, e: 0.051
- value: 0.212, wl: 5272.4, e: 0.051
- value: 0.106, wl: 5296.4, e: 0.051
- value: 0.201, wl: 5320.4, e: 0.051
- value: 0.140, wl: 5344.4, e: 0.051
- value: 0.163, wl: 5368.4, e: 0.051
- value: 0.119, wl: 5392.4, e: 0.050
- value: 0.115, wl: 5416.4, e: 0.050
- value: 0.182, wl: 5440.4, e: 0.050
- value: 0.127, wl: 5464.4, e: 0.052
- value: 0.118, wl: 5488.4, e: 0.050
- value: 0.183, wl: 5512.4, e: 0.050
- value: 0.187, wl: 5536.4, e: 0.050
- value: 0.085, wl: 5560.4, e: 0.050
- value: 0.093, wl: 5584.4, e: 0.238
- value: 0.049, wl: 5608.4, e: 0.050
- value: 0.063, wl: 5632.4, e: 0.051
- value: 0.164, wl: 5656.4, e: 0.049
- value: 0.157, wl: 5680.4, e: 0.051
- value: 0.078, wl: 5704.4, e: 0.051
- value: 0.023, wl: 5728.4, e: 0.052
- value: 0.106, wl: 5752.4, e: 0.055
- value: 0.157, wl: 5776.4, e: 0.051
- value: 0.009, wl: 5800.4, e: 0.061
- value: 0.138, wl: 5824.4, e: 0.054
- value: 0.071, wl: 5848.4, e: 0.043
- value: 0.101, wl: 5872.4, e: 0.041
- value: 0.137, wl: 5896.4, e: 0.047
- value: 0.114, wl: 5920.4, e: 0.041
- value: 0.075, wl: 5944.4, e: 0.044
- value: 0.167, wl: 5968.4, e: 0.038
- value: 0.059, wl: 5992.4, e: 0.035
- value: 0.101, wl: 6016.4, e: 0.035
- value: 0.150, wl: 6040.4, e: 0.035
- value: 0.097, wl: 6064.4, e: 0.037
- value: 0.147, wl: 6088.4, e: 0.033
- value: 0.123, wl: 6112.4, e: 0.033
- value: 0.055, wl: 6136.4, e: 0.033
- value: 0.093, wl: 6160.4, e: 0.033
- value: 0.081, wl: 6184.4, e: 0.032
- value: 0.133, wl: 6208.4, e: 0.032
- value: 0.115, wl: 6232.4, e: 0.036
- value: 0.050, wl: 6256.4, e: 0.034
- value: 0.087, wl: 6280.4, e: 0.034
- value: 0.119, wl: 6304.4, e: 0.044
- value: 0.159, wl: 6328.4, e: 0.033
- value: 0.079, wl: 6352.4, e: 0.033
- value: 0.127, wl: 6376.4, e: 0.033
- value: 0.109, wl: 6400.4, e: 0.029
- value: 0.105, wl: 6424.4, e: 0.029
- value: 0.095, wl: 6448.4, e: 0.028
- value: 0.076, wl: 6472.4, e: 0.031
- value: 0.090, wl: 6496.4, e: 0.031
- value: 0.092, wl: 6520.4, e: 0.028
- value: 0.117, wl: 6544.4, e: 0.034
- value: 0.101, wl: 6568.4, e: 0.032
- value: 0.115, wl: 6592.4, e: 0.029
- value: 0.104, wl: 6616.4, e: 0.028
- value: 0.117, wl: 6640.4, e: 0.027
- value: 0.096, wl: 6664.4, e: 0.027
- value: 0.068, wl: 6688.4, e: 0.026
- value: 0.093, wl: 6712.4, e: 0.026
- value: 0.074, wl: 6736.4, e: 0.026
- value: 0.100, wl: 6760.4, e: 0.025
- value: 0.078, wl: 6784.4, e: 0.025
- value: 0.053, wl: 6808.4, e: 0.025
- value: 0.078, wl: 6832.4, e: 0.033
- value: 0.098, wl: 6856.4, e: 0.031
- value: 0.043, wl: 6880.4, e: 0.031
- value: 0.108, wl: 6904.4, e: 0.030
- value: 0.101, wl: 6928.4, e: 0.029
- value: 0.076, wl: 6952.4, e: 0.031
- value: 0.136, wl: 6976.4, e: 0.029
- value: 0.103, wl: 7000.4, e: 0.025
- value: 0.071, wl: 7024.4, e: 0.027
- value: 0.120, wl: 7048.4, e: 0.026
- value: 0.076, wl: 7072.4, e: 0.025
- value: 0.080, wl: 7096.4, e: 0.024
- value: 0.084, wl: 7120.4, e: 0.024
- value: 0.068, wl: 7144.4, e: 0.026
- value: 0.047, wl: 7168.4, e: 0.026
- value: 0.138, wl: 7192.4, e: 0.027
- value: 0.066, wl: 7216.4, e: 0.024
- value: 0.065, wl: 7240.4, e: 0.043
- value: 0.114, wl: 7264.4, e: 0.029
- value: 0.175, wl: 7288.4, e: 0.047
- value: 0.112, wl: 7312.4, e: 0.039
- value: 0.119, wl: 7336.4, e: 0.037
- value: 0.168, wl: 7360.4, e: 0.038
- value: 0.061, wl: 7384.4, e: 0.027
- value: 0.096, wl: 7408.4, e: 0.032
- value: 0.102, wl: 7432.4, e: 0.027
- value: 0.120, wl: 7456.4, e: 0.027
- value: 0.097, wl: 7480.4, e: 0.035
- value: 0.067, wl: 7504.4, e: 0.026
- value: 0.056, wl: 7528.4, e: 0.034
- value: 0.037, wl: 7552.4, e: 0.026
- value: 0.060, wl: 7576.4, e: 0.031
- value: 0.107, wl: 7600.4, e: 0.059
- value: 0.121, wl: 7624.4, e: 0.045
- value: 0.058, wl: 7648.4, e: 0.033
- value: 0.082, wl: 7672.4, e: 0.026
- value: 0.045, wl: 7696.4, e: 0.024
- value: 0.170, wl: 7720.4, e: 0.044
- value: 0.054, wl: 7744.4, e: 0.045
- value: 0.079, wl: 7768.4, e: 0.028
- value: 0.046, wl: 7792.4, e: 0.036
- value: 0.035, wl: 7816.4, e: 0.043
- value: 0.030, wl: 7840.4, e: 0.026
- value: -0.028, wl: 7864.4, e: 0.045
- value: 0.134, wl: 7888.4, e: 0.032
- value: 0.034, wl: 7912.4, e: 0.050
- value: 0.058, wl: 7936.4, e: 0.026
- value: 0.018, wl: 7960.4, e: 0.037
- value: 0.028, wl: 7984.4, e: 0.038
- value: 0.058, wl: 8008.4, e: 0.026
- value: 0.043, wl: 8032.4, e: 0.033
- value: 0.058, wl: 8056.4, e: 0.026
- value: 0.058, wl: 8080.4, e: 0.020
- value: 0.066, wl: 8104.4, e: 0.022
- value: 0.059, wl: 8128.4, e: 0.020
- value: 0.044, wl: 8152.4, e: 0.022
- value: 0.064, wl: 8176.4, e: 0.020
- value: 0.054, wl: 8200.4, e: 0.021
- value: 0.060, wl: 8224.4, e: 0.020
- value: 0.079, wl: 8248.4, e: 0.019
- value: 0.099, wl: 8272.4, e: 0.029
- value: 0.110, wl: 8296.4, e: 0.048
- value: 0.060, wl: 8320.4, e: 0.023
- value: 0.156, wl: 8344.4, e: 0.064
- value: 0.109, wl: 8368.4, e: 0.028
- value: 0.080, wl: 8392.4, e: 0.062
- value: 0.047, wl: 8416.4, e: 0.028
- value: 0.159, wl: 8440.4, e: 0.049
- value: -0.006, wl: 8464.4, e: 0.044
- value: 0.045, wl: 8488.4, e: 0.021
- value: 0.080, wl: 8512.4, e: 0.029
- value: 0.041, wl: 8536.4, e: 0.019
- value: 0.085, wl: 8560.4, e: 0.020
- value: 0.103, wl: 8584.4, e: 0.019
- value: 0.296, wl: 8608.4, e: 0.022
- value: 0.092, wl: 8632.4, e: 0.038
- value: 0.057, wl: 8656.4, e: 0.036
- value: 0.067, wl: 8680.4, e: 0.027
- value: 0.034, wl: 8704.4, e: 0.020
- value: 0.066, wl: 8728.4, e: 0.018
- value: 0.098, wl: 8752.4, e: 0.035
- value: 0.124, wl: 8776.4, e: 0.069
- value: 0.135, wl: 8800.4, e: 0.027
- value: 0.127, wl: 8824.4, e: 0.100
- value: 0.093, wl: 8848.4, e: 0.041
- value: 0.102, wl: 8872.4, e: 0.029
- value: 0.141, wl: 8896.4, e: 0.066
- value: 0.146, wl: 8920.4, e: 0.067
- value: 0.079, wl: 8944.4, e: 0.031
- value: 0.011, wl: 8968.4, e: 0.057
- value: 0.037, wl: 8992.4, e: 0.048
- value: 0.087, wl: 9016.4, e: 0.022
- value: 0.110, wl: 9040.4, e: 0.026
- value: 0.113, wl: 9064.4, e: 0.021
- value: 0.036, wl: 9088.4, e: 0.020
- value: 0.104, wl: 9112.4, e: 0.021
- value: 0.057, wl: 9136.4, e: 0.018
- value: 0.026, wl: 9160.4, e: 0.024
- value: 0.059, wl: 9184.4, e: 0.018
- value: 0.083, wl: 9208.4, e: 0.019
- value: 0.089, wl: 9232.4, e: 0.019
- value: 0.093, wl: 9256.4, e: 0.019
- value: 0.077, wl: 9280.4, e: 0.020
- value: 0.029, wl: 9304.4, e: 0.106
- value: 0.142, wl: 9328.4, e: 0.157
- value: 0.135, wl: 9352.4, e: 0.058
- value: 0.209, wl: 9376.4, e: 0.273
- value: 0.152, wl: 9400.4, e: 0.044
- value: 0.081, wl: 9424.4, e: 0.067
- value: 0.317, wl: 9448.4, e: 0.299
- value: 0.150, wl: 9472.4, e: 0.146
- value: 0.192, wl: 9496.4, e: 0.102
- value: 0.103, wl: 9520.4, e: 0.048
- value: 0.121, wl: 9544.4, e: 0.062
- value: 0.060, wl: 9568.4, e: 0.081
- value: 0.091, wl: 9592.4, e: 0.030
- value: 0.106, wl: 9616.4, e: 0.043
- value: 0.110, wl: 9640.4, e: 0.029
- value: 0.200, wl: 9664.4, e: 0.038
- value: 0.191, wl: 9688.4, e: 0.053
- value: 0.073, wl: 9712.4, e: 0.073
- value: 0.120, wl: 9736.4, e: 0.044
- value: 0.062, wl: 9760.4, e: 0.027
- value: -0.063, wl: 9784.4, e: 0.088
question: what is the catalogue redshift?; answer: 1.31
